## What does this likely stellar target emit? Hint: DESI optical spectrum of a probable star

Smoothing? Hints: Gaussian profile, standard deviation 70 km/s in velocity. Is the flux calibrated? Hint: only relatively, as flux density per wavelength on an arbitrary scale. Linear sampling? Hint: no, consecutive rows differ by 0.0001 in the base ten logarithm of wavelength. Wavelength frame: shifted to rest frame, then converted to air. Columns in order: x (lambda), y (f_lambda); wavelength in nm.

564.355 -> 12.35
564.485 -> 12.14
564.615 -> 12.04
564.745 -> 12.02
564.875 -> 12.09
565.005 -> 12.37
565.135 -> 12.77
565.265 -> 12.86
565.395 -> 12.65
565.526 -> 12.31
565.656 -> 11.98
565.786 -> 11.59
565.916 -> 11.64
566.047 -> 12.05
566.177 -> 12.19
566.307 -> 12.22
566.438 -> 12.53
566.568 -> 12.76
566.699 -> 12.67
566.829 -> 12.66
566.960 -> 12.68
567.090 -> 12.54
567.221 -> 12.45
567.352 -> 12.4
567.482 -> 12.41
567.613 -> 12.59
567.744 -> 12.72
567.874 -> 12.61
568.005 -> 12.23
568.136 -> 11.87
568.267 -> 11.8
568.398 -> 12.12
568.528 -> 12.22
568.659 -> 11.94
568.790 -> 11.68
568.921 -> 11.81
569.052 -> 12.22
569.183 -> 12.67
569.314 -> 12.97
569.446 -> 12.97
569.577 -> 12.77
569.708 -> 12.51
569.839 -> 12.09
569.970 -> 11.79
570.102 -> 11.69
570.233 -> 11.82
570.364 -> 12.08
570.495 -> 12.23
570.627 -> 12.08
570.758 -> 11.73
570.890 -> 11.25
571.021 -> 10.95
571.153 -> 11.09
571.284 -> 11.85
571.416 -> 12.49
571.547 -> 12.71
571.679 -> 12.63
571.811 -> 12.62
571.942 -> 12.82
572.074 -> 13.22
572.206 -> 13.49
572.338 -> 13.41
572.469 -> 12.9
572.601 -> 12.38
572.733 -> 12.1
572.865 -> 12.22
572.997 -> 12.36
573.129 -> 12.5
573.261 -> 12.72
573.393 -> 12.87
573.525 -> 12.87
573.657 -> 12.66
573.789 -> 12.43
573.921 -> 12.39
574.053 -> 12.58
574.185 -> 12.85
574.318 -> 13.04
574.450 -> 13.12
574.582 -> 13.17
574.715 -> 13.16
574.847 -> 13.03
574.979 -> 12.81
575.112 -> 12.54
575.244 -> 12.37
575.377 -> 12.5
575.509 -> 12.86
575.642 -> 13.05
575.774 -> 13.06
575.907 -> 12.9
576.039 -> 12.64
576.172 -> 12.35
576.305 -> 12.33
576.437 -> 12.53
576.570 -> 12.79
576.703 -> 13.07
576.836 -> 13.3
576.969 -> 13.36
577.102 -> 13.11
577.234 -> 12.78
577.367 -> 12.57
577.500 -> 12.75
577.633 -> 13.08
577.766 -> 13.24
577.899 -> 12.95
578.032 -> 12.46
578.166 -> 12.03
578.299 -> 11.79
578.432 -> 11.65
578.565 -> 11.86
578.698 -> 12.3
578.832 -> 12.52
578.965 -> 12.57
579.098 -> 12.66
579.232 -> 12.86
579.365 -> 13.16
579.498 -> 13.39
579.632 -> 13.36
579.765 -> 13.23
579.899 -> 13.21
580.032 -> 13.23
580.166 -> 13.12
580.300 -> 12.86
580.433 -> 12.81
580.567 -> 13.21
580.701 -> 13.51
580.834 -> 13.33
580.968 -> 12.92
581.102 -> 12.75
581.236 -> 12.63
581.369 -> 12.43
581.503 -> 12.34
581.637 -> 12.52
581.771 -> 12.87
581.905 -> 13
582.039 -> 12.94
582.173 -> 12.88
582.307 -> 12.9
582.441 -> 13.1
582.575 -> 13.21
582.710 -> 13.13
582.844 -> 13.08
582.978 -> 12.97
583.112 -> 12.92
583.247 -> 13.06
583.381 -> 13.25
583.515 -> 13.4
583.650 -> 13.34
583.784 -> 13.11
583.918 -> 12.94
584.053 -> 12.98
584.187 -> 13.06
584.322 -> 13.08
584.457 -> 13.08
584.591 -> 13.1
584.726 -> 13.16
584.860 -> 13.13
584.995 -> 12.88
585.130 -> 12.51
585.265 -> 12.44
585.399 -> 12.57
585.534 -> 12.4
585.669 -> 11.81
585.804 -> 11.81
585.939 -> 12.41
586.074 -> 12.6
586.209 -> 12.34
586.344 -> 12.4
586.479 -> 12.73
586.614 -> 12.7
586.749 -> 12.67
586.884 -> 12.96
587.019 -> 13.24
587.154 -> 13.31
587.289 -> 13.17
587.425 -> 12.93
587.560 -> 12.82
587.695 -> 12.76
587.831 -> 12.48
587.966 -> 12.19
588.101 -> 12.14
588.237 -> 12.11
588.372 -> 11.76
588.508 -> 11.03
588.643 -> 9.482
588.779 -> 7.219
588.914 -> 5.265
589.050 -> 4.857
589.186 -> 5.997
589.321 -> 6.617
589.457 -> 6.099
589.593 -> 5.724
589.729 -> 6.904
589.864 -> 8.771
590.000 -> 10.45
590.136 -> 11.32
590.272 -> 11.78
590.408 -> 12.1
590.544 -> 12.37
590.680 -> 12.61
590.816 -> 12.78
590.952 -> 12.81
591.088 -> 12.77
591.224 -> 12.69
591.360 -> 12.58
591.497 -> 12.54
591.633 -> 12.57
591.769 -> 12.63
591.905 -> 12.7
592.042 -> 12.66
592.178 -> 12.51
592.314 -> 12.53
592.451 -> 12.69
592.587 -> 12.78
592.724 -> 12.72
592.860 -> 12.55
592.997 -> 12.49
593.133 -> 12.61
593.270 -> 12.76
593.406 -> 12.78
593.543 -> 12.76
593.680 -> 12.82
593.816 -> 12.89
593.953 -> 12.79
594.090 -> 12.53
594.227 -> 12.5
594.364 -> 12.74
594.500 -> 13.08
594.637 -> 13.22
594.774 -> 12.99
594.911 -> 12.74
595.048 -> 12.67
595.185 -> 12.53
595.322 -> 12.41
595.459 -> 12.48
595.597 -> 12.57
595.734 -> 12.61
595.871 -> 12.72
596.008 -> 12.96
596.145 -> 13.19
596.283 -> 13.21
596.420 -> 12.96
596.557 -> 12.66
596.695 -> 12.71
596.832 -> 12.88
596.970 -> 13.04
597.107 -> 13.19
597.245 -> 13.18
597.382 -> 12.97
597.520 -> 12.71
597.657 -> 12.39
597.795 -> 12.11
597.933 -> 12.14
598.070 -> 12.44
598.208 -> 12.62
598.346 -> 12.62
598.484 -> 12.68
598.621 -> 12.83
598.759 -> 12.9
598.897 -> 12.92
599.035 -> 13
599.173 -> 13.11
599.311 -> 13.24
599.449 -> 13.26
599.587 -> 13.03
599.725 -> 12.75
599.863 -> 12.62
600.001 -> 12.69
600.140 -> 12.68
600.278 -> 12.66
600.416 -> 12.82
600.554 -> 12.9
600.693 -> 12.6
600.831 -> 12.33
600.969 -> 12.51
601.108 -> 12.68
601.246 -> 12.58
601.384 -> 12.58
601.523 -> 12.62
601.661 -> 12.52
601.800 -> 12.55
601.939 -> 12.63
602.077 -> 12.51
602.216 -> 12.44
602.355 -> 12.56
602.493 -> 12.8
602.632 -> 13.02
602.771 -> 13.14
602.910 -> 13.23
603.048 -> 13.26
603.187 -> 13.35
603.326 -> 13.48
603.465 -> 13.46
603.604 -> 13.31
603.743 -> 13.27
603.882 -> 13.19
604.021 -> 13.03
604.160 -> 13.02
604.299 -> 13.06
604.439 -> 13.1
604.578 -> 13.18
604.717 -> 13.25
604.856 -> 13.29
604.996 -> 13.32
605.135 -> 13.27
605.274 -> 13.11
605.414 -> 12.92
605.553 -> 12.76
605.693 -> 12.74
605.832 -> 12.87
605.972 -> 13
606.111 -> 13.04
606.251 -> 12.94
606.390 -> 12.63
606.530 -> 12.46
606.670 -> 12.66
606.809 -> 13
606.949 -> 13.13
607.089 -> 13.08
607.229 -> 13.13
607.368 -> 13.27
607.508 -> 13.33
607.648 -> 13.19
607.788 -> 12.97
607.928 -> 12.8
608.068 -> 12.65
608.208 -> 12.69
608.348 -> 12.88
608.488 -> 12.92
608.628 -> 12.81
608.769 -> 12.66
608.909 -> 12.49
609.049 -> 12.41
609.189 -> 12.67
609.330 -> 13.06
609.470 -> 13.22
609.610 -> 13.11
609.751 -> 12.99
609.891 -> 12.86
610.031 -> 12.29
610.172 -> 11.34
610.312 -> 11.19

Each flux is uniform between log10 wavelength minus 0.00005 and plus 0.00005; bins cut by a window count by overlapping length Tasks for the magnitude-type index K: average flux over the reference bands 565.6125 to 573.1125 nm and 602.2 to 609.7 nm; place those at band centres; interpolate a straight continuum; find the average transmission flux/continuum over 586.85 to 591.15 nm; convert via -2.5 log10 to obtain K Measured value 0.20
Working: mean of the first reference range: 12.3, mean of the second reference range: 13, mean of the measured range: 10.6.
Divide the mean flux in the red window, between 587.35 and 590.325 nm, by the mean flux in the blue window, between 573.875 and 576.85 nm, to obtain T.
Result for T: 0.7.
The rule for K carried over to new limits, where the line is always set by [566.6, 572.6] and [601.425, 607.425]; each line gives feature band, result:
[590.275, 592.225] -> 0.015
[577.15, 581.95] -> -0.023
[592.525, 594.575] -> 0.005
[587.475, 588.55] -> 0.041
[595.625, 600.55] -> 0.004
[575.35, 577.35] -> -0.034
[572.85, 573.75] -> -0.019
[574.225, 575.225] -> -0.045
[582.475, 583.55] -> -0.045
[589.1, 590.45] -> 0.442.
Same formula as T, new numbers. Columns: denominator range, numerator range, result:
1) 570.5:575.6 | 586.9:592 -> 0.87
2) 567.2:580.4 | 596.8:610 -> 1.03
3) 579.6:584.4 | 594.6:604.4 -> 0.99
